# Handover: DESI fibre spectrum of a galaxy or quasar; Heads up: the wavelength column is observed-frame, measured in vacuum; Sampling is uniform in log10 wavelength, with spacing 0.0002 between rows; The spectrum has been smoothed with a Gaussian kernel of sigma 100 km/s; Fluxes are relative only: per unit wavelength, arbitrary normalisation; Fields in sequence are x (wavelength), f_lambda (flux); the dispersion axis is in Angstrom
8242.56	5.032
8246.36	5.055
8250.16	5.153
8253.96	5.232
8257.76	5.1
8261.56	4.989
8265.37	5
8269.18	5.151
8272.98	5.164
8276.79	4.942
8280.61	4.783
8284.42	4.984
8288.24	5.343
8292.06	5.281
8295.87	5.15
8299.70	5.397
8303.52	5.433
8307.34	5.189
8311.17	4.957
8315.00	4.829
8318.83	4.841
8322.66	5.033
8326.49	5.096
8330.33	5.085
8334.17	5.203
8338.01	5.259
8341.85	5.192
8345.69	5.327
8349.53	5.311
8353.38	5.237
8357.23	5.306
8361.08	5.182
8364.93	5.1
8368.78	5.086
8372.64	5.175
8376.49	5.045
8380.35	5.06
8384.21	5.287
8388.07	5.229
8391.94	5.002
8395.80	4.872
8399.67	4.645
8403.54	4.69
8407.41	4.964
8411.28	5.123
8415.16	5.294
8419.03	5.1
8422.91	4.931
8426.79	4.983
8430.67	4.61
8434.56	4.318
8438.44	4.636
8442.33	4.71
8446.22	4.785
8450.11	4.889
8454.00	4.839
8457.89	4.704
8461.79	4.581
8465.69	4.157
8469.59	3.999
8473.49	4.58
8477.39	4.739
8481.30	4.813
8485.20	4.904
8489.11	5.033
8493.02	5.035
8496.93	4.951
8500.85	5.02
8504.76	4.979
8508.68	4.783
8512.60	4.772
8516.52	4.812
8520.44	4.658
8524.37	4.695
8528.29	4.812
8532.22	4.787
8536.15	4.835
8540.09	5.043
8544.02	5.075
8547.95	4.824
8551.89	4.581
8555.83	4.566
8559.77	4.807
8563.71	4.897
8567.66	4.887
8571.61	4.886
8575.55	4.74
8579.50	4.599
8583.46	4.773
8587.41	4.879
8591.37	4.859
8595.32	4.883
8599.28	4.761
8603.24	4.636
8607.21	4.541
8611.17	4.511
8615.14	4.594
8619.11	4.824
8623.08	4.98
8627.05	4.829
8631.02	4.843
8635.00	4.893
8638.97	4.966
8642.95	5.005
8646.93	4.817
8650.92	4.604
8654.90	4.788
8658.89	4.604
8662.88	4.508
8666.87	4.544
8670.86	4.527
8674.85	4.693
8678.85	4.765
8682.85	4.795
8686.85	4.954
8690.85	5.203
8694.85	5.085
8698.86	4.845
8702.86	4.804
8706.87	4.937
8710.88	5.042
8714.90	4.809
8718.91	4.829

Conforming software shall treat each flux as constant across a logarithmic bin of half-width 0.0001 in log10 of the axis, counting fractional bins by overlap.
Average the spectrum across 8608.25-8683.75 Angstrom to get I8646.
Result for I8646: 4.74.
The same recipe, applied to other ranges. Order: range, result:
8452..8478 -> 4.5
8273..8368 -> 5.14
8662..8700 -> 4.8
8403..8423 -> 5.05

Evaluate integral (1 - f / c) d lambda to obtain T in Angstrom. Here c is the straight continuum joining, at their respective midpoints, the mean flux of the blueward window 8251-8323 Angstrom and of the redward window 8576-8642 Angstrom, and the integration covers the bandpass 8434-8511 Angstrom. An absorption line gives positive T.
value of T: 2.8 Angstrom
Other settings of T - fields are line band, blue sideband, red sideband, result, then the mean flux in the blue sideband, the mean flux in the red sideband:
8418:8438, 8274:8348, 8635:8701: 1.01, 5.12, 4.8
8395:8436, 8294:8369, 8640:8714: 1.64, 5.16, 4.81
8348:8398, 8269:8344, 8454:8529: -1.61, 5.12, 4.74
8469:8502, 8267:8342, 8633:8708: 0.98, 5.11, 4.81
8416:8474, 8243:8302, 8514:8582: 2.91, 5.11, 4.79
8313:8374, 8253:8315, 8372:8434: -1.09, 5.12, 4.98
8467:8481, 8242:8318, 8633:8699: 1.36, 5.11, 4.8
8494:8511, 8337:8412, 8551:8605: -0.14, 5.1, 4.77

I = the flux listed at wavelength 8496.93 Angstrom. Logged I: 4.951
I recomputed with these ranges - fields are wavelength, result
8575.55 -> 4.74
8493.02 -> 5.035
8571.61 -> 4.886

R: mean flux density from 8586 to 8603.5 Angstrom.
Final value 4.82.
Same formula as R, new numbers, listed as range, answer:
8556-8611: 4.76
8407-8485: 4.74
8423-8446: 4.68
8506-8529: 4.76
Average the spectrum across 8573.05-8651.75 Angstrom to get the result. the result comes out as 4.78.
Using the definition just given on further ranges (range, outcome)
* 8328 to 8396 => 5.17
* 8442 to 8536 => 4.75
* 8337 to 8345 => 5.24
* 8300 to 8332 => 5.08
